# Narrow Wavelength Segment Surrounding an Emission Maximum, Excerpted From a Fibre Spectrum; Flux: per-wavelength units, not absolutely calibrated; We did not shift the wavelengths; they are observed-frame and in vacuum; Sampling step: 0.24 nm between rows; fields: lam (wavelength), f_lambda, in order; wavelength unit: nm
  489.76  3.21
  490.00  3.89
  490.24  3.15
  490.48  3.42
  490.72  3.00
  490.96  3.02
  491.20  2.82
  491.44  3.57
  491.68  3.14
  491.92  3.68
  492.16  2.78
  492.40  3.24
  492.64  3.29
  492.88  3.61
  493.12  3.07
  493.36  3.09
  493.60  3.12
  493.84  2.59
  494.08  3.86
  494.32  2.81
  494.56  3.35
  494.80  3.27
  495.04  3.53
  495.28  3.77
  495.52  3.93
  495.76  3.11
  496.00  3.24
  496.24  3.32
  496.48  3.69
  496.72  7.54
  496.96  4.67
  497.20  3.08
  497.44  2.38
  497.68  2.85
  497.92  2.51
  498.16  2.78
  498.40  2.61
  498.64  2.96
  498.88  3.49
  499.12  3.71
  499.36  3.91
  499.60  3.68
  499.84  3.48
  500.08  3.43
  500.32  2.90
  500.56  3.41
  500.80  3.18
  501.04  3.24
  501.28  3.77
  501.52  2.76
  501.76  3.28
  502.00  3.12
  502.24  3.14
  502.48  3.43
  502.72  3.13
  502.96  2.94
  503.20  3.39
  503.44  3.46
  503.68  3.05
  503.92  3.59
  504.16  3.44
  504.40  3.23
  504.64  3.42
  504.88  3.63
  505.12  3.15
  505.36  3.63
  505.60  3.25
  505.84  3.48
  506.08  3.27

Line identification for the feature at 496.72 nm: H-gamma 4340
